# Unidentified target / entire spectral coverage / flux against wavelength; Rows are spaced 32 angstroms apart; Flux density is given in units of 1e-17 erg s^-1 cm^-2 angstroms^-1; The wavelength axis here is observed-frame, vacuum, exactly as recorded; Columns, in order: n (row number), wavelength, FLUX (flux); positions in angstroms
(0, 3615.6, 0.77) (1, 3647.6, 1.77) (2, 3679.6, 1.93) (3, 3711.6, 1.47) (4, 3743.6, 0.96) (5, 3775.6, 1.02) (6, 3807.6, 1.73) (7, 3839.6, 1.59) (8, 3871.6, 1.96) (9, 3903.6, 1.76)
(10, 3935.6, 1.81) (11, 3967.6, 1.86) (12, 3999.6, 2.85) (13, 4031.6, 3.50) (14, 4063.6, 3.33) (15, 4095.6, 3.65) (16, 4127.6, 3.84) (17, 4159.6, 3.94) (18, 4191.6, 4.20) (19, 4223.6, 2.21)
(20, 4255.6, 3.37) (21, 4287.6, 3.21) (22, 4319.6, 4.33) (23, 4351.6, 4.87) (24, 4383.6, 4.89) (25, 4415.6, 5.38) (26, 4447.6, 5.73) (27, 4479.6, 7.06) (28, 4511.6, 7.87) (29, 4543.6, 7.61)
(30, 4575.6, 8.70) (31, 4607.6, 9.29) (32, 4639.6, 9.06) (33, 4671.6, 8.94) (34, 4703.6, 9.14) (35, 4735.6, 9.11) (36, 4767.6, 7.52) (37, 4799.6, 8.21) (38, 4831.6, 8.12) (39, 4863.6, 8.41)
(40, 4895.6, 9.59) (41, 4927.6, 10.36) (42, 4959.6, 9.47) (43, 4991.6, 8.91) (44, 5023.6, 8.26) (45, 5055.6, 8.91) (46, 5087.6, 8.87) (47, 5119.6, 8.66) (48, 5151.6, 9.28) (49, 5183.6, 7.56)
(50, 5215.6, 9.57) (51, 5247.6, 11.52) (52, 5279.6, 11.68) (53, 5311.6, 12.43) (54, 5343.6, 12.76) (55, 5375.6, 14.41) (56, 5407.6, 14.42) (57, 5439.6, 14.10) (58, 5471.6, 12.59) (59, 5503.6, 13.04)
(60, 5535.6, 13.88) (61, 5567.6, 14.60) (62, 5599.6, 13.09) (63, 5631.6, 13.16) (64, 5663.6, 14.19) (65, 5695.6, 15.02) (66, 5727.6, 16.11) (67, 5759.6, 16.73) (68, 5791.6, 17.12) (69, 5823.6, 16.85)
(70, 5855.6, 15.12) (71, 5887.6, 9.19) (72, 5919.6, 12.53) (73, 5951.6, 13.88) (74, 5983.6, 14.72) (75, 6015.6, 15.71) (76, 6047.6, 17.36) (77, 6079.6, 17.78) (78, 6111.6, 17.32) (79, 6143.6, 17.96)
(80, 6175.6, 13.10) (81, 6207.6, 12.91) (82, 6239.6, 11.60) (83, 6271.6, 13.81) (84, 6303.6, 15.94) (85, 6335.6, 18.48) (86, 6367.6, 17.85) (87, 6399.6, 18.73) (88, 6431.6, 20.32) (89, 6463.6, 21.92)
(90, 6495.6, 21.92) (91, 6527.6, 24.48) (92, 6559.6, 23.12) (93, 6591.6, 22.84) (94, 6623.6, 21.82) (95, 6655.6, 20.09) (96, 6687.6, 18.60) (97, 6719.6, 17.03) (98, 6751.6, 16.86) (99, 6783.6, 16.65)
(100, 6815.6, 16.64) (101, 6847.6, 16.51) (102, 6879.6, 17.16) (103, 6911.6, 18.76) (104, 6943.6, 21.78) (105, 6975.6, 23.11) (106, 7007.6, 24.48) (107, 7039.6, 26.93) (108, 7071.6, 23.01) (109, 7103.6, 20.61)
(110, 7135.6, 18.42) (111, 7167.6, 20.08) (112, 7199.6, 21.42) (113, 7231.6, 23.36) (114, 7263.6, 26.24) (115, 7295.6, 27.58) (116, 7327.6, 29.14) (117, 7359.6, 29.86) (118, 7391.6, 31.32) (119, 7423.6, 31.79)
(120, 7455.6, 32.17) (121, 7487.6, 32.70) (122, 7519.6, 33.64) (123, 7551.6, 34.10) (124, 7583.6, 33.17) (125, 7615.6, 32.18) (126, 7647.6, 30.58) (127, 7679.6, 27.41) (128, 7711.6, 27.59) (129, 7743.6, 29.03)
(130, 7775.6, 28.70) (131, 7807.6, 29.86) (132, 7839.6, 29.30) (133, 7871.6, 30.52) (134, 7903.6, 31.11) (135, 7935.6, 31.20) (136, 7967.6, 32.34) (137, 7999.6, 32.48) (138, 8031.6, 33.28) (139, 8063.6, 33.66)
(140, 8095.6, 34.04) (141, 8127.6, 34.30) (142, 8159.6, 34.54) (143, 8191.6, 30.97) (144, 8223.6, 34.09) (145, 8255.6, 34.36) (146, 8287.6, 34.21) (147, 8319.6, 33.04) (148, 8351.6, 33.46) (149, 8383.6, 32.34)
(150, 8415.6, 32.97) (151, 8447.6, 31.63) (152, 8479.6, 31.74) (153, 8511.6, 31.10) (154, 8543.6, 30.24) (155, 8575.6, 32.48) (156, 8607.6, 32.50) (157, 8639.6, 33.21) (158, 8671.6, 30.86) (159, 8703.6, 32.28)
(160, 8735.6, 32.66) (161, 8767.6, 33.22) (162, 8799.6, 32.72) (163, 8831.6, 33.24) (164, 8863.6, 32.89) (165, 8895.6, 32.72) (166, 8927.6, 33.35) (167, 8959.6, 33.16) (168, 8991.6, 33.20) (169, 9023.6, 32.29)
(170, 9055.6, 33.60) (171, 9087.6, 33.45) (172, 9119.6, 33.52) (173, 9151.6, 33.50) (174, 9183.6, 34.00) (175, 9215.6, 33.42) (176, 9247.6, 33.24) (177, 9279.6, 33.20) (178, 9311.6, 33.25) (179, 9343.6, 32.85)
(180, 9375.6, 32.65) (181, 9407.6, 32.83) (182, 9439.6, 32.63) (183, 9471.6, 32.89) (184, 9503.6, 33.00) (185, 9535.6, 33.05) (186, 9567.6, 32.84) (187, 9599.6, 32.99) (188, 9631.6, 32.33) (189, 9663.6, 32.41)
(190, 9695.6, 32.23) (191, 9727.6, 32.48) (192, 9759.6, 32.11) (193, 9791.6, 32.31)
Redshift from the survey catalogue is 0.00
